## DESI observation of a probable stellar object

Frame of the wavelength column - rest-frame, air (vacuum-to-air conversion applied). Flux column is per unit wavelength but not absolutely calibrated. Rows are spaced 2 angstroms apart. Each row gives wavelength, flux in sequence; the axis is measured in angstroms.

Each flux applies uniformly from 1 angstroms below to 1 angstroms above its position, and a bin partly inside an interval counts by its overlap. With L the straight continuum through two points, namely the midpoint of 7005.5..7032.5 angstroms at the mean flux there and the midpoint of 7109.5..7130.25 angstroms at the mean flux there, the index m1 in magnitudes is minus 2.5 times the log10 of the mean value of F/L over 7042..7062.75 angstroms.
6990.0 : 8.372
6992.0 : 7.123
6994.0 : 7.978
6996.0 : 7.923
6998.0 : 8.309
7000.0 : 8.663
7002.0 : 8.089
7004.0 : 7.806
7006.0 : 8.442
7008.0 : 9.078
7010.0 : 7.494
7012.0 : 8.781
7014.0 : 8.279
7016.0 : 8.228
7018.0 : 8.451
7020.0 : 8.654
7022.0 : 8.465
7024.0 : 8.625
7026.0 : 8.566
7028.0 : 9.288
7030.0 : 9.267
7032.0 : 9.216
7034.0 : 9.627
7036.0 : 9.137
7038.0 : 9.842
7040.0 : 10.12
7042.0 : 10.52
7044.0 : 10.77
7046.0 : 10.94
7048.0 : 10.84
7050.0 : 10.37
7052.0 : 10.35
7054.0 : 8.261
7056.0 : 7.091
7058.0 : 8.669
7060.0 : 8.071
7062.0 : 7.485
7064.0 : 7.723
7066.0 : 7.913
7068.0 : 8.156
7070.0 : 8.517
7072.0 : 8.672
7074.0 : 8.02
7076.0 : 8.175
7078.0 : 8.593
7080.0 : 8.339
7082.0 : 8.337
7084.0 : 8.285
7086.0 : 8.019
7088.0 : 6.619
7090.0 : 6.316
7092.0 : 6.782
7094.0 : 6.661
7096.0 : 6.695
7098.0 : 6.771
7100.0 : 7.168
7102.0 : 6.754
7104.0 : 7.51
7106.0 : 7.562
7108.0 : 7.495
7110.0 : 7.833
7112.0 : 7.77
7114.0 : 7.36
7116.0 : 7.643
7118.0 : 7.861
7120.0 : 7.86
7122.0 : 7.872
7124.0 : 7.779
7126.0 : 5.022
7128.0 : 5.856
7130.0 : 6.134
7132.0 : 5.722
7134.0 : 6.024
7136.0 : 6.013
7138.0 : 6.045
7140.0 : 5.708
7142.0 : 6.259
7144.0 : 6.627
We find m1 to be -0.149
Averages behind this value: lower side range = 8.62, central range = 9.37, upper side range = 7.2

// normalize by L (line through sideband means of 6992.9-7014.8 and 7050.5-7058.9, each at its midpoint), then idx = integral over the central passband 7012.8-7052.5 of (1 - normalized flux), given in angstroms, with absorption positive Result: -4.4 angstroms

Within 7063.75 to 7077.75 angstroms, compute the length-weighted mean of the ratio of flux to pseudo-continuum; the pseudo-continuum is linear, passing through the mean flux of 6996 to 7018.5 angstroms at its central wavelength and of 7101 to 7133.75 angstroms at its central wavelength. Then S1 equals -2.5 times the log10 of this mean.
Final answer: -0.08 mag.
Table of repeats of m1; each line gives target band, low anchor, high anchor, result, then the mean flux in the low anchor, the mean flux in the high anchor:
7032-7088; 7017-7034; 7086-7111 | -0.11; 8.86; 7.05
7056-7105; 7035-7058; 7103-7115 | 0.12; 9.79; 7.59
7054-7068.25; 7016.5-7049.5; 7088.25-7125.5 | 0.10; 9.51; 7.27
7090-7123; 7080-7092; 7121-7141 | -0.06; 7.52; 6.22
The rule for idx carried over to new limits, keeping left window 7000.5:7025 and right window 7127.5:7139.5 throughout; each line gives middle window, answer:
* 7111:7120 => -1.94 angstroms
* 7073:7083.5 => -1.83 angstroms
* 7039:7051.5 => -4.63 angstroms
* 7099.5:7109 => -1.11 angstroms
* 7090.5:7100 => -0.04 angstroms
